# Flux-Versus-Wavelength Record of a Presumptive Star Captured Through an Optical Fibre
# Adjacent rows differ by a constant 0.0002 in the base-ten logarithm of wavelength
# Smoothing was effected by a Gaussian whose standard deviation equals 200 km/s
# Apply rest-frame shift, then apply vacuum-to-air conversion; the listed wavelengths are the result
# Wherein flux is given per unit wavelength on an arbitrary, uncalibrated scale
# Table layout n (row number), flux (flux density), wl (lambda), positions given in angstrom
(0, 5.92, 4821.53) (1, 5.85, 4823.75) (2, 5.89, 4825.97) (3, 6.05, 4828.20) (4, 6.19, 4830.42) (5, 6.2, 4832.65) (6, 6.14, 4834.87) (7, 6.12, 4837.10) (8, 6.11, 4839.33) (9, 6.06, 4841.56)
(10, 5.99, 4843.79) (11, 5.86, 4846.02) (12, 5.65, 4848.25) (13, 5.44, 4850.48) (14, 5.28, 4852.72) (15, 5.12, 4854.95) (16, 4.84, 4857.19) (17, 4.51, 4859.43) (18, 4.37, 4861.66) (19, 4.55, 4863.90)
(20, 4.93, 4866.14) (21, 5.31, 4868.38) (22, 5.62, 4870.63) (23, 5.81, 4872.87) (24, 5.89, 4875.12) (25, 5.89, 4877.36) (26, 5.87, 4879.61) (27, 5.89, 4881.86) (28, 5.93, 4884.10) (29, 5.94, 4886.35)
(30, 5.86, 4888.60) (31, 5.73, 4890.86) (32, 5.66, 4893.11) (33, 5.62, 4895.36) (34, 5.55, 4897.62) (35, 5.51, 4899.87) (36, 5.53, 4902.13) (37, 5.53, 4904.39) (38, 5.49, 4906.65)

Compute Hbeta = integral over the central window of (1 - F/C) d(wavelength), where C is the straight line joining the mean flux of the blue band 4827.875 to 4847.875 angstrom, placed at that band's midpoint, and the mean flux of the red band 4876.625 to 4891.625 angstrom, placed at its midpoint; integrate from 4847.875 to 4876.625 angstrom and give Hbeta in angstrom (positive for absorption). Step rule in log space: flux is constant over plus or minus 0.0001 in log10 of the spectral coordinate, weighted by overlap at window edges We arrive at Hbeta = 3.8 angstrom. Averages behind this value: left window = 6.07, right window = 5.87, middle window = 5.18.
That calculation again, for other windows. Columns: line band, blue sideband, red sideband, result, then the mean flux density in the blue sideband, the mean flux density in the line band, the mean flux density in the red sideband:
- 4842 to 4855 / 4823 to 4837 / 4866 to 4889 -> 0.71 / 6.06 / 5.62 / 5.75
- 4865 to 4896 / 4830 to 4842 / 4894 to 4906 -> 0.06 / 6.14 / 5.71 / 5.55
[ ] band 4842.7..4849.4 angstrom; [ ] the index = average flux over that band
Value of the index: 5.84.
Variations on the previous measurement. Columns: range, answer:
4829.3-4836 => 6.18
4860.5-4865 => 4.47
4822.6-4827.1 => 5.87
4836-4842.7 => 6.09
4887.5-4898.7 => 5.68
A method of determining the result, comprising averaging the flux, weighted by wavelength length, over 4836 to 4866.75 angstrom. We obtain 5.35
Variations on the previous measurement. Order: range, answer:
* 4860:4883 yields 5.39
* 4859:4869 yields 4.73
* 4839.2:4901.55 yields 5.52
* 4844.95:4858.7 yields 5.34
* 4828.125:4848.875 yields 6.05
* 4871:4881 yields 5.85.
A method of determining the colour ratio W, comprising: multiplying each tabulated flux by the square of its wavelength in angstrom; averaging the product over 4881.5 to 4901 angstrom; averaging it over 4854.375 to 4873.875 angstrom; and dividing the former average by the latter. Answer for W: 1.16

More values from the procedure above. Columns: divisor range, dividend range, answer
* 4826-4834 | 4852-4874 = 0.83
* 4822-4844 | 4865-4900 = 0.96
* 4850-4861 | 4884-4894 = 1.18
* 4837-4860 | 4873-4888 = 1.08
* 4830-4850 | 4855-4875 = 0.85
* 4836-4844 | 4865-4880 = 0.93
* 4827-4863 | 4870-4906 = 1.04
